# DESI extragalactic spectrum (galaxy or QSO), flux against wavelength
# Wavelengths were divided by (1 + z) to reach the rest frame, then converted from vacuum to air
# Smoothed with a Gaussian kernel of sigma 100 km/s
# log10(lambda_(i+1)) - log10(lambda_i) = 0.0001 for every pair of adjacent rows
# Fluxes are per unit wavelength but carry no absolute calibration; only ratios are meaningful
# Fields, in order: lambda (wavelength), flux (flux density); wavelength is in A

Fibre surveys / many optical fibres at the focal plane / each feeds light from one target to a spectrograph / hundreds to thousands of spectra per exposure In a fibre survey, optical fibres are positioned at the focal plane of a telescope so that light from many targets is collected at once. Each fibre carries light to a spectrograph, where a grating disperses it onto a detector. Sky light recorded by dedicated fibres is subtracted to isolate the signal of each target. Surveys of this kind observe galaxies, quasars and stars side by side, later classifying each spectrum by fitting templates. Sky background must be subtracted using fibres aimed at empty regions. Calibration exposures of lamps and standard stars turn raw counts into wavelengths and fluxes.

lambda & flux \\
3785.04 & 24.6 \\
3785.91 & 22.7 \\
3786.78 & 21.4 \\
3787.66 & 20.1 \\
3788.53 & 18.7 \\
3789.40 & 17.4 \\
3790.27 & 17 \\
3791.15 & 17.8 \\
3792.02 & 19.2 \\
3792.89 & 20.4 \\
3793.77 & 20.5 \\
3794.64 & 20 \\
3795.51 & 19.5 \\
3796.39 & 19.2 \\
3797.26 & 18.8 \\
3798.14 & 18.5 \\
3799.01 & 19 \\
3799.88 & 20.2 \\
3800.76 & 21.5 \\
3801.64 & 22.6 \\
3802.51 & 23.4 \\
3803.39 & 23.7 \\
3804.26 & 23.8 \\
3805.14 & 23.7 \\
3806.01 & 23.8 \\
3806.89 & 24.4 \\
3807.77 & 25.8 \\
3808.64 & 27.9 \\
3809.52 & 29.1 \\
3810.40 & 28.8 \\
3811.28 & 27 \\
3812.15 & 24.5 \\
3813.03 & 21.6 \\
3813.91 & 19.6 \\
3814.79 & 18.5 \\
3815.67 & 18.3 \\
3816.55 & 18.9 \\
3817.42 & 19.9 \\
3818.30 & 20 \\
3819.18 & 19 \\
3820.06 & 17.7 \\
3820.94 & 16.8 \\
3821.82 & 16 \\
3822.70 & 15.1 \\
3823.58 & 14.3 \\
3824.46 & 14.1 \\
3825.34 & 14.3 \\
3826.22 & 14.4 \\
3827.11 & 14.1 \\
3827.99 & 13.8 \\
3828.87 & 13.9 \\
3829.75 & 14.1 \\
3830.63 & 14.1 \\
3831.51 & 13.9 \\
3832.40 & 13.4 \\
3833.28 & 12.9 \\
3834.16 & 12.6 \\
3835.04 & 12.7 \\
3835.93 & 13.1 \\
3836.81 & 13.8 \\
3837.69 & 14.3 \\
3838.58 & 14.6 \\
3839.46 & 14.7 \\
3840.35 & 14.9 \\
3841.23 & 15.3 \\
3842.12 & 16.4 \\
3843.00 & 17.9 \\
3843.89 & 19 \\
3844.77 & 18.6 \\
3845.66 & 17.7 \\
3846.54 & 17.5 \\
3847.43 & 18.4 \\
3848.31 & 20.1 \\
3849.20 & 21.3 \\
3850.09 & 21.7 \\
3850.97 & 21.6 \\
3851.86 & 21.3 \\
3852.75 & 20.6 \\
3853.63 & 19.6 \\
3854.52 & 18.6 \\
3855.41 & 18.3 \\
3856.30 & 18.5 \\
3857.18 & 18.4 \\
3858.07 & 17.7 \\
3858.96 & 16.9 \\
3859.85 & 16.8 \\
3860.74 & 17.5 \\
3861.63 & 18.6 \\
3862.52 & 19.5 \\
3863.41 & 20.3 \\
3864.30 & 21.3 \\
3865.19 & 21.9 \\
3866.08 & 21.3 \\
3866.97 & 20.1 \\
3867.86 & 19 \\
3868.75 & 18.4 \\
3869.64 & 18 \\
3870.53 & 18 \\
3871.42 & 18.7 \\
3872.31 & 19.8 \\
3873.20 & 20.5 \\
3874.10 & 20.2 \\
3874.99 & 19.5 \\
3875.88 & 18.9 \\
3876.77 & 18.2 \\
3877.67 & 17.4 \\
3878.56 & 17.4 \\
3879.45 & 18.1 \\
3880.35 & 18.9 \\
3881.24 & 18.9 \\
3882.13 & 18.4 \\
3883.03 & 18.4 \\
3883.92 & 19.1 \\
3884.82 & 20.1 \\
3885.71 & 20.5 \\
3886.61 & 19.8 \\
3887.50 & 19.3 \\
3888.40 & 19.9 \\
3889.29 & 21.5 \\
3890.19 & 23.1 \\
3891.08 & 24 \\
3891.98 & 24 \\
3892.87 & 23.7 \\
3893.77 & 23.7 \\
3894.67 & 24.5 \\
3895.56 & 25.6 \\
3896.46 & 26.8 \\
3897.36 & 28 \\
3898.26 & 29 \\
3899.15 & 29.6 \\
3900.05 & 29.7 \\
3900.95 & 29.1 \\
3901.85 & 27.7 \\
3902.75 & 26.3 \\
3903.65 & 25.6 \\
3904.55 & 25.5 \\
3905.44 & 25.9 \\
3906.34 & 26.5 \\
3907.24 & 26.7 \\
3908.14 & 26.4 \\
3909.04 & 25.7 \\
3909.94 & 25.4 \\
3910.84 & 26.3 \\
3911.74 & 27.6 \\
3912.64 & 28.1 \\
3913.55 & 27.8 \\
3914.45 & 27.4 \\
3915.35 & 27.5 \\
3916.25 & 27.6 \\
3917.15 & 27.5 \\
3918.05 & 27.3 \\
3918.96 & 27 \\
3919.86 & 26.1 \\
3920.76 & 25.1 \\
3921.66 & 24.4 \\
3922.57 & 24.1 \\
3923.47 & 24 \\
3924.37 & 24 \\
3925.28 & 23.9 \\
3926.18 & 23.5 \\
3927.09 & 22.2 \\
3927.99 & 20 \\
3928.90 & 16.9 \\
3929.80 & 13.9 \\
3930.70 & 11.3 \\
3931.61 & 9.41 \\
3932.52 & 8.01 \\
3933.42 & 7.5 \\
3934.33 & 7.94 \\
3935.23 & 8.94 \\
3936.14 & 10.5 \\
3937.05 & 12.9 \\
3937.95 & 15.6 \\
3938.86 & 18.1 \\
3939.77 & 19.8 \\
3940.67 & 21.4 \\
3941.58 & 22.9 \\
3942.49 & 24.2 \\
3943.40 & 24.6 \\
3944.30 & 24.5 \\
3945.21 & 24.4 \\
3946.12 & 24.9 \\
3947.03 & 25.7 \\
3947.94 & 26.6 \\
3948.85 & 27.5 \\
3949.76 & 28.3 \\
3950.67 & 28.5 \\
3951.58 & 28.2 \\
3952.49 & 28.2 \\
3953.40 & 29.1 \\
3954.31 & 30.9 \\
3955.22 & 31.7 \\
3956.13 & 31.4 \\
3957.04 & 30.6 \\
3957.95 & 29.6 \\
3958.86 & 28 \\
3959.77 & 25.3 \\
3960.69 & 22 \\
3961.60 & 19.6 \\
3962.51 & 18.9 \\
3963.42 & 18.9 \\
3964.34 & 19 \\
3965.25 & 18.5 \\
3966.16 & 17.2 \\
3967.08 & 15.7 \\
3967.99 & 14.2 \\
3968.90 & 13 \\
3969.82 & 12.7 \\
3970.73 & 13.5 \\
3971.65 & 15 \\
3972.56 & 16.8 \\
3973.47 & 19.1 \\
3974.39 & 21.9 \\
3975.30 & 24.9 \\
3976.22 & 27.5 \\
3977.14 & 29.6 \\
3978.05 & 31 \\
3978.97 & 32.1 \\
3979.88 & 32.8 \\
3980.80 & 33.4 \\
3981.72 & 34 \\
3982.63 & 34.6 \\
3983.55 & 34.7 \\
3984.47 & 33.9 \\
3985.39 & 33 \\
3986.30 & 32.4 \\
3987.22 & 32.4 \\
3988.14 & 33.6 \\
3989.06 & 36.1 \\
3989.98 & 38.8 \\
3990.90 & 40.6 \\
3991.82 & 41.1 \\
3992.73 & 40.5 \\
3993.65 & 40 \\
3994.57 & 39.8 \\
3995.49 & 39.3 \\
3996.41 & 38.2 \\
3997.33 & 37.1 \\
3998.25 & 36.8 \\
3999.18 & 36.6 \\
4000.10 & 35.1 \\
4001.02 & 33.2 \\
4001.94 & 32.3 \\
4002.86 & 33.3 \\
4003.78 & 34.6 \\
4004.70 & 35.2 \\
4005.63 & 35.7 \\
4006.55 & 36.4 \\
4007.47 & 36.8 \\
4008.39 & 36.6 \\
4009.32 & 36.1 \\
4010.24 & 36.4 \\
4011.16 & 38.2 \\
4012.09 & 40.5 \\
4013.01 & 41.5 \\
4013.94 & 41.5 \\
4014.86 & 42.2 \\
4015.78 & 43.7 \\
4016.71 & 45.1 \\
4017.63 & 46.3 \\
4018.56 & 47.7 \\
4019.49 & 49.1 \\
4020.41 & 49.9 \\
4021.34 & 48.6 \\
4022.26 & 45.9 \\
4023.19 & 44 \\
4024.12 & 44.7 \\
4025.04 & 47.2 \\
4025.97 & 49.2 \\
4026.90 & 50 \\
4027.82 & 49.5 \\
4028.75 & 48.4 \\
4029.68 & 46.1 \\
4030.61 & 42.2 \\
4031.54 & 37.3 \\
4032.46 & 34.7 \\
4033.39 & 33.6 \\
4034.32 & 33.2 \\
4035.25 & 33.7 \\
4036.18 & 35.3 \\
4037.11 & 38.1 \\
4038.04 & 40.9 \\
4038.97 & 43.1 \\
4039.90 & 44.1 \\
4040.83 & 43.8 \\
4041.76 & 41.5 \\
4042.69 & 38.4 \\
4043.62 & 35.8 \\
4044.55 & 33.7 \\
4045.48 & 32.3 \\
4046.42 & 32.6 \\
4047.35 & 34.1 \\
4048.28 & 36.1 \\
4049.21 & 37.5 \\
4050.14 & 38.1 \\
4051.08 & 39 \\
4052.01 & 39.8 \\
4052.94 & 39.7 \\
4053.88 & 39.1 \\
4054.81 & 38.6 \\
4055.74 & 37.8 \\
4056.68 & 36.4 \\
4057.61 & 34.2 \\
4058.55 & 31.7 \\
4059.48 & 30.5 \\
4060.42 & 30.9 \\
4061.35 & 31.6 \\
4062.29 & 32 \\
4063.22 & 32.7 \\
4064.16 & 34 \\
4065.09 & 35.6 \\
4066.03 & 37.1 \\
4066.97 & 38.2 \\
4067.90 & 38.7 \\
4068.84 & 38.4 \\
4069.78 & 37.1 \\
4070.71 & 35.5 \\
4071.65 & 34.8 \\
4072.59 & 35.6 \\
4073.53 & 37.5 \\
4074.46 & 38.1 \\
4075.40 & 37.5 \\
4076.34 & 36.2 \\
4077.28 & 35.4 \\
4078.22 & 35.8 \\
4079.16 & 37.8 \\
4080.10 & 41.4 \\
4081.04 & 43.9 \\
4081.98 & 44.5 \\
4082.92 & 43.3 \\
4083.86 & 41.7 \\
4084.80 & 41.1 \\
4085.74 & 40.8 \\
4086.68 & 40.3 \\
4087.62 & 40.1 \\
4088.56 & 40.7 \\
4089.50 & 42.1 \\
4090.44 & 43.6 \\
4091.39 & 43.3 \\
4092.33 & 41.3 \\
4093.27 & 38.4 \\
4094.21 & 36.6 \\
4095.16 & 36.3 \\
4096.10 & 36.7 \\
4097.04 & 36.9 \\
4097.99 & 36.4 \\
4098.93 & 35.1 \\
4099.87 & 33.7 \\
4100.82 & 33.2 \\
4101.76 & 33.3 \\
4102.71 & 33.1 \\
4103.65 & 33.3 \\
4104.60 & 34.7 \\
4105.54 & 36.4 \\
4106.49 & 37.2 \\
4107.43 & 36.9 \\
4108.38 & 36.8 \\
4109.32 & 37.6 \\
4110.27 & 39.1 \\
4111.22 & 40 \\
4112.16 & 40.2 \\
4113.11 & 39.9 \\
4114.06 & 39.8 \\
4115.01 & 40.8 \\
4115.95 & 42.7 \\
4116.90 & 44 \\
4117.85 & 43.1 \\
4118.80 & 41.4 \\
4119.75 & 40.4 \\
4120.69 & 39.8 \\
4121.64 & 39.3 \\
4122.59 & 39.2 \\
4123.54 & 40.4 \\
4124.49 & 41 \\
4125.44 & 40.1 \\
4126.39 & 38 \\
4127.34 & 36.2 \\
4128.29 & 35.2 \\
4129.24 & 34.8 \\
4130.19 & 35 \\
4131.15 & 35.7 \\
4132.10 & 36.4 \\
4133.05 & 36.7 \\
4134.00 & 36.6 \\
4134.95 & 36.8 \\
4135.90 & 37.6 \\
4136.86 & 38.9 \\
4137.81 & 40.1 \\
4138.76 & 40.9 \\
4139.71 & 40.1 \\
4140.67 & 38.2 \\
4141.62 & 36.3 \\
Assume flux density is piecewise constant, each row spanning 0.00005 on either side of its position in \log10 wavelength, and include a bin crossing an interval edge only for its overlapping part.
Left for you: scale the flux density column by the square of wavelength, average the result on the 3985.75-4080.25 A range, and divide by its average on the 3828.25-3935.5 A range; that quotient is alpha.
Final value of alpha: 2.03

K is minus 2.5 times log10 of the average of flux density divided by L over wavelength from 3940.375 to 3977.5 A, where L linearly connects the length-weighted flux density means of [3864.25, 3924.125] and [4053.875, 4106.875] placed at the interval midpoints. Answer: 0.20 mag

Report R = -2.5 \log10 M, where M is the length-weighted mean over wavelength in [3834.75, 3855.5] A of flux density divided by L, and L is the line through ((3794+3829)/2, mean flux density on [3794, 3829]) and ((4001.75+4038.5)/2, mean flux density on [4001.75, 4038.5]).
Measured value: 0.32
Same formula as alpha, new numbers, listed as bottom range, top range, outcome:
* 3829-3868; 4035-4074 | 2.32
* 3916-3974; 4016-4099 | 1.96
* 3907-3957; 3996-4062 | 1.79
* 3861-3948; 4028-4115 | 1.88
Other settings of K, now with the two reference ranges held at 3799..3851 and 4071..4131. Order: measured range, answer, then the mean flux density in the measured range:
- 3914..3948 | 0.26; 20.5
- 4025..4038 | -0.22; 41.1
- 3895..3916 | -0.12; 27.1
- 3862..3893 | 0.13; 19.9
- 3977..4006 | -0.16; 35.4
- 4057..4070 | 0.04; 34.4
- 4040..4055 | -0.09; 37.6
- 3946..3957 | -0.03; 28.6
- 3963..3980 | 0.39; 20.5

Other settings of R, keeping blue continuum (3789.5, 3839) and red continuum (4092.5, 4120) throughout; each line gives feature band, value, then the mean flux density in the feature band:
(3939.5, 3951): 0.098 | 24.9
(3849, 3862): 0.122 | 19.1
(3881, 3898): 0.070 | 22.2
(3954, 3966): 0.143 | 24.7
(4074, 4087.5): -0.107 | 39.8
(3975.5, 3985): -0.091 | 32.1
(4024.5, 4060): -0.161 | 38.9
